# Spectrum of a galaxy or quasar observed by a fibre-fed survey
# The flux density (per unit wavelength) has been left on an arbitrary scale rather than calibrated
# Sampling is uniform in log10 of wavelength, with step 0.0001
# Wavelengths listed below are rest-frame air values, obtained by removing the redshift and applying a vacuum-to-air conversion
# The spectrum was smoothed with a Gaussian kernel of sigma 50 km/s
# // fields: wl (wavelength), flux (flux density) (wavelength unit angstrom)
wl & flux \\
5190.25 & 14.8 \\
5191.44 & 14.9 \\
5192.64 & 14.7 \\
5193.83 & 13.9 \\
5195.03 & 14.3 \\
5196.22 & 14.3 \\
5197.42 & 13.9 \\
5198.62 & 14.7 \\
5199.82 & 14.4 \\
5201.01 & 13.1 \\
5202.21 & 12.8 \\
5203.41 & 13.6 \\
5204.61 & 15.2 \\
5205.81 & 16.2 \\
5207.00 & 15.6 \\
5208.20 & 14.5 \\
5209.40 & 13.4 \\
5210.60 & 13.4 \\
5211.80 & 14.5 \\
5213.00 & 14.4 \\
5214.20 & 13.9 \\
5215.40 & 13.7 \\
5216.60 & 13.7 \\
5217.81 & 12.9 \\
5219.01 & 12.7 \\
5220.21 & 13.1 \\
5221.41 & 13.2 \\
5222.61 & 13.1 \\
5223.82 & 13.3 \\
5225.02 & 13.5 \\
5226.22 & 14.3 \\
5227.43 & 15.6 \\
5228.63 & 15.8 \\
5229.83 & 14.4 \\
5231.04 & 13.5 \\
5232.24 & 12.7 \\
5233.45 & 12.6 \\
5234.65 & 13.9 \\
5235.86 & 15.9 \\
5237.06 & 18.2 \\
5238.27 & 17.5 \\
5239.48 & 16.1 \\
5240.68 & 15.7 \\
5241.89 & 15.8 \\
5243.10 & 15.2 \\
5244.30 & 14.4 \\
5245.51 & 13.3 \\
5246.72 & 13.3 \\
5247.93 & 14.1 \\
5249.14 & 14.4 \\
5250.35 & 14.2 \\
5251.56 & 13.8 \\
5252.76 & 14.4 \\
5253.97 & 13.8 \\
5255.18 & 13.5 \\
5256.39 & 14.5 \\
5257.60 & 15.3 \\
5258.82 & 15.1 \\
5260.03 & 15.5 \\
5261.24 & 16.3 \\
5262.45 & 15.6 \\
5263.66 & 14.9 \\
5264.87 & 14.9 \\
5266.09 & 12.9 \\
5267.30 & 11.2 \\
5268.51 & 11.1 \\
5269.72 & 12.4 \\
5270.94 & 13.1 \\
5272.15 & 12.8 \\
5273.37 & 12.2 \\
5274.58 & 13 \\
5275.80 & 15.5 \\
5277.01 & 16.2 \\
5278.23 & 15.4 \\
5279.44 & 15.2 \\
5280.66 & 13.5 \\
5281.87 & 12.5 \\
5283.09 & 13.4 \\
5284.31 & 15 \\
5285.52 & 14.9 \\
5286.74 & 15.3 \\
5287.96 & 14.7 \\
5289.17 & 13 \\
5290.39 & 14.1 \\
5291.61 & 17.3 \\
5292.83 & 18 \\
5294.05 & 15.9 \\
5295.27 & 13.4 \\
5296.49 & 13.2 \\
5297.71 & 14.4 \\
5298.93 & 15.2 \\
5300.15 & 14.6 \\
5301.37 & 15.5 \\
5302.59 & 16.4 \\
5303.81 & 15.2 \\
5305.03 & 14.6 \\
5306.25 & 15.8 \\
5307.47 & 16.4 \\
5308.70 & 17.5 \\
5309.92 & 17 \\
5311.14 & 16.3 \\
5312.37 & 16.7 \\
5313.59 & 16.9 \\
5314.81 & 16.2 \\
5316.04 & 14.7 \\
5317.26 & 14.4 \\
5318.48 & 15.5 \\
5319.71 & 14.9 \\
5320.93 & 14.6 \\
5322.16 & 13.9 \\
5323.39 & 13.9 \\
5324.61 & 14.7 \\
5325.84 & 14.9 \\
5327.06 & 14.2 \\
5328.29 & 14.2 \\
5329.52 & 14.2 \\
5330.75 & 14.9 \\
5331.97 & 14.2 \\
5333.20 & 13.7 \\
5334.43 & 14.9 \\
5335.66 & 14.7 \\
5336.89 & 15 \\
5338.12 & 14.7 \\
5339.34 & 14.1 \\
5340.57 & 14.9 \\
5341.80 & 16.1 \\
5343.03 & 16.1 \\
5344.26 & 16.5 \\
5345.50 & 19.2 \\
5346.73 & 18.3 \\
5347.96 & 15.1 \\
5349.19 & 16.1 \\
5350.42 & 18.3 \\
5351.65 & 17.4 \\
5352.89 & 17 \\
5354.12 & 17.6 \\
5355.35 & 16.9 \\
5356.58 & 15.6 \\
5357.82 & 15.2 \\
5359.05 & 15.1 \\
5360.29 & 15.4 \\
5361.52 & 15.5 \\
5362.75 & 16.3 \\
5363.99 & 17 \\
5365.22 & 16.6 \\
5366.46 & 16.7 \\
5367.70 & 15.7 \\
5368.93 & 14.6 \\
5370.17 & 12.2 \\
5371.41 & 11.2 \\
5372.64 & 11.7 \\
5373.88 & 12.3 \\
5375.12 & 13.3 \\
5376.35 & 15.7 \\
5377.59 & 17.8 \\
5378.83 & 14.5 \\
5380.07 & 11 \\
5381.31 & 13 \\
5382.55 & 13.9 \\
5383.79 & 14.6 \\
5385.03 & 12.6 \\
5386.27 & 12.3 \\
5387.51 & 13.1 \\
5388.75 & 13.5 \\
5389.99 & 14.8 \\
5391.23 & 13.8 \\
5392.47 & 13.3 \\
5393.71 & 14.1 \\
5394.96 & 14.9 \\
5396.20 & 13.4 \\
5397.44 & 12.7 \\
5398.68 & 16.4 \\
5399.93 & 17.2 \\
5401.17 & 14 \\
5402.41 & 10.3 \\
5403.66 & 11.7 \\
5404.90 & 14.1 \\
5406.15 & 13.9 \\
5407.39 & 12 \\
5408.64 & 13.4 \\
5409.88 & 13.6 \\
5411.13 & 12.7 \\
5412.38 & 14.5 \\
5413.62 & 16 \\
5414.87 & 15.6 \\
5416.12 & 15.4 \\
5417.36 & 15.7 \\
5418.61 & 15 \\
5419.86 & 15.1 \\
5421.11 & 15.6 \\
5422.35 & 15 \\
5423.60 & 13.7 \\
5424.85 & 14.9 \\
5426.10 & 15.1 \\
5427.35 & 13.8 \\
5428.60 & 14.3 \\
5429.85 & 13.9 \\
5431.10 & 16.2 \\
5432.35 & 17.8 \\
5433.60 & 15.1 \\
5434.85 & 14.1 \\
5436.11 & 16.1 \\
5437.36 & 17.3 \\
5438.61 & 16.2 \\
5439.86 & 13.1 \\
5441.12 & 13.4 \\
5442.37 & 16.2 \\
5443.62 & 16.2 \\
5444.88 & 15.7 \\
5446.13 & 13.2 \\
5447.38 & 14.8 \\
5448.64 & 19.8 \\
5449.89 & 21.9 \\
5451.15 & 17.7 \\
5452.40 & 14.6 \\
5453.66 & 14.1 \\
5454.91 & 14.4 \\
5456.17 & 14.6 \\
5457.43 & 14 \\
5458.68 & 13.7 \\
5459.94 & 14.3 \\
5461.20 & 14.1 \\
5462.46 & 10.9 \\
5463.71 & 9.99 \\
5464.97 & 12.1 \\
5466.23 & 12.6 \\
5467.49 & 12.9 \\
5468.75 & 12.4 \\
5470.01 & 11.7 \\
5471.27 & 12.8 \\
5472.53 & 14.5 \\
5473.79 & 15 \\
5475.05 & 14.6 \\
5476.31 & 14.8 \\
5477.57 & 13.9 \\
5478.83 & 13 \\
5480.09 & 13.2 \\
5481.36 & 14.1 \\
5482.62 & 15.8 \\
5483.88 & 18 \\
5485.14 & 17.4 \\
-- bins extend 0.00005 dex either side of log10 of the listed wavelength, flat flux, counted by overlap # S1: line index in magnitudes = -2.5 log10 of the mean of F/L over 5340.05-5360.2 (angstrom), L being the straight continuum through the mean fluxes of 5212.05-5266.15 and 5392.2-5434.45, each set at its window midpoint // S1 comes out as -0.15 mag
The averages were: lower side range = 14.4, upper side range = 14.4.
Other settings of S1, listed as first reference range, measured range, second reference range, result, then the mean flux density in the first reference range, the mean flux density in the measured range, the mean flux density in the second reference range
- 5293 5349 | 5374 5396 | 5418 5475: 0.09 mag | 15.3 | 13.8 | 14.7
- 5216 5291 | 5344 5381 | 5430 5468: -0.07 mag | 14.2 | 15.5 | 14.9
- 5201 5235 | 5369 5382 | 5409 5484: 0.09 mag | 13.9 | 13.3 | 14.7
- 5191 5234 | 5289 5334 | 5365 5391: -0.10 mag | 14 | 15.2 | 13.8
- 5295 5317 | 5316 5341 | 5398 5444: 0.06 mag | 15.6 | 14.5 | 14.7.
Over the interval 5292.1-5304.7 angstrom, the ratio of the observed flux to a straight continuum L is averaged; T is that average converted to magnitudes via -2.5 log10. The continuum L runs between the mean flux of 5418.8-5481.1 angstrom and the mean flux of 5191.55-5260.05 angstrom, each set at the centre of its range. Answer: -0.06 mag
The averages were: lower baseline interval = 14.3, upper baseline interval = 14.6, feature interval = 15.2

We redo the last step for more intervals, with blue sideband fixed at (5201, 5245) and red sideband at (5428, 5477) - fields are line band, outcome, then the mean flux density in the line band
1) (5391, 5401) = 0.01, 14.5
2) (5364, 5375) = 0.04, 14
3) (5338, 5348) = -0.12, 16.2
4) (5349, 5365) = -0.13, 16.4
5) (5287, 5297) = -0.04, 15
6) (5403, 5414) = 0.09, 13.5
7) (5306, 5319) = -0.12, 16.1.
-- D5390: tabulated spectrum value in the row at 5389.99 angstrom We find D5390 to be 14.8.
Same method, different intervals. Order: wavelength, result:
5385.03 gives 12.6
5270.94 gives 13.1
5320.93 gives 14.6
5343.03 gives 16.1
